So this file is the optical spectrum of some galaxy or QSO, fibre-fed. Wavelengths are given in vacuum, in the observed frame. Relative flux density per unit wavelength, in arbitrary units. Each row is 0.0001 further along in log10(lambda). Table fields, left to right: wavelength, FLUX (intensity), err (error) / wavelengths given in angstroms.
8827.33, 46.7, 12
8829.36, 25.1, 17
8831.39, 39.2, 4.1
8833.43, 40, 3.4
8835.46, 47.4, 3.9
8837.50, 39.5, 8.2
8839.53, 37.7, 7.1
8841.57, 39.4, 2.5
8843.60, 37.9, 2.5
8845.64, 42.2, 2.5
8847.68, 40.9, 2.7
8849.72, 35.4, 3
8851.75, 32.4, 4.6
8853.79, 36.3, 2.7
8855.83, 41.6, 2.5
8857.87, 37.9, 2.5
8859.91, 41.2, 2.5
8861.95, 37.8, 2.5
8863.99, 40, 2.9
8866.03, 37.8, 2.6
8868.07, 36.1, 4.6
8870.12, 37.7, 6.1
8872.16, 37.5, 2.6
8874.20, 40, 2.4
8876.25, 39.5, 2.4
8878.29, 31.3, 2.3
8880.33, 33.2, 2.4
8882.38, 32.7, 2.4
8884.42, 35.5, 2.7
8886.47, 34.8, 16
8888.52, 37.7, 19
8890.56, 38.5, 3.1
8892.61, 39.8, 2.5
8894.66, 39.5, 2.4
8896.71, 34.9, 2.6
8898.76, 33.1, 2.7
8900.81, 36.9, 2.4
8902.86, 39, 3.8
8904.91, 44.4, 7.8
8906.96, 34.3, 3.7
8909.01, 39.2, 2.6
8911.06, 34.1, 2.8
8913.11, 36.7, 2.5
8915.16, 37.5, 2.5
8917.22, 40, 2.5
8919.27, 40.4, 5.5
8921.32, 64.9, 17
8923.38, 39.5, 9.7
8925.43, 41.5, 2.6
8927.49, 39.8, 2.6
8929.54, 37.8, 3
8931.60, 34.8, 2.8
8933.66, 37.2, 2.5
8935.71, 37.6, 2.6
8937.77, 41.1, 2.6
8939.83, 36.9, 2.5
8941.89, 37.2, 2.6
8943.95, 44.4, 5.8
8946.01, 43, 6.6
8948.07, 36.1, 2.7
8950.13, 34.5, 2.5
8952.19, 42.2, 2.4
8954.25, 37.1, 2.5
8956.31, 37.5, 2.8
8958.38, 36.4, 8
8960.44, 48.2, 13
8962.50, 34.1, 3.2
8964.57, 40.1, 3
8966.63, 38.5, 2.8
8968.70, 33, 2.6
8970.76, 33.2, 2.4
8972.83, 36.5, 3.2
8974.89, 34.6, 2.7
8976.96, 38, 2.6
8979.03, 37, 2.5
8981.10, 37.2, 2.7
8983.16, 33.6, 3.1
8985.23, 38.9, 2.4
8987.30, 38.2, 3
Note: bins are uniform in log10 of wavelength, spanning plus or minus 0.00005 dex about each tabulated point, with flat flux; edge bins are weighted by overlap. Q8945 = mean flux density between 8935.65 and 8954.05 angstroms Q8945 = 39.2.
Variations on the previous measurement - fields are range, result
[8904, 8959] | 39.5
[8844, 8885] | 37.4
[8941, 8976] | 38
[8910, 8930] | 41.3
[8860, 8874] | 38.2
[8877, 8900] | 35.6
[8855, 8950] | 38.5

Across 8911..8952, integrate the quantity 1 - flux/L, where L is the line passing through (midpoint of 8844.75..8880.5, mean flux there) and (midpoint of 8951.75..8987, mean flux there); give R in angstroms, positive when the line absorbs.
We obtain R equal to -2.6 angstroms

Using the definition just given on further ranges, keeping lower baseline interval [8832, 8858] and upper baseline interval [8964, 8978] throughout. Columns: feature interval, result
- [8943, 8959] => -1.0 angstroms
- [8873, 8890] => 1.2 angstroms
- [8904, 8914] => 0.0 angstroms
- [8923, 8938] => -0.6 angstroms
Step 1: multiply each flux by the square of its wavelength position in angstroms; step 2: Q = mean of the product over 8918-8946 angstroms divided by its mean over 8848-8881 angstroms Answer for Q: 1.12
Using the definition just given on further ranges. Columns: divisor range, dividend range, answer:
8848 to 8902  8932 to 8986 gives 1.04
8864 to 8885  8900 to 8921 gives 1.09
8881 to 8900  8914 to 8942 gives 1.13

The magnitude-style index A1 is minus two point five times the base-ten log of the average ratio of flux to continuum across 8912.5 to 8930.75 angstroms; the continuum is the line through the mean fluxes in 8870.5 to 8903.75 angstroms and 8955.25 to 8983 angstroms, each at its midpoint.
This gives -0.15 mag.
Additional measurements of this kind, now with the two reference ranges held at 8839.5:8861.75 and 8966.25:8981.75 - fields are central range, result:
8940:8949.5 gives -0.09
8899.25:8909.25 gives -0.03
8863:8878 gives 0.00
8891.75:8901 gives 0.02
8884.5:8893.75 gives 0.00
